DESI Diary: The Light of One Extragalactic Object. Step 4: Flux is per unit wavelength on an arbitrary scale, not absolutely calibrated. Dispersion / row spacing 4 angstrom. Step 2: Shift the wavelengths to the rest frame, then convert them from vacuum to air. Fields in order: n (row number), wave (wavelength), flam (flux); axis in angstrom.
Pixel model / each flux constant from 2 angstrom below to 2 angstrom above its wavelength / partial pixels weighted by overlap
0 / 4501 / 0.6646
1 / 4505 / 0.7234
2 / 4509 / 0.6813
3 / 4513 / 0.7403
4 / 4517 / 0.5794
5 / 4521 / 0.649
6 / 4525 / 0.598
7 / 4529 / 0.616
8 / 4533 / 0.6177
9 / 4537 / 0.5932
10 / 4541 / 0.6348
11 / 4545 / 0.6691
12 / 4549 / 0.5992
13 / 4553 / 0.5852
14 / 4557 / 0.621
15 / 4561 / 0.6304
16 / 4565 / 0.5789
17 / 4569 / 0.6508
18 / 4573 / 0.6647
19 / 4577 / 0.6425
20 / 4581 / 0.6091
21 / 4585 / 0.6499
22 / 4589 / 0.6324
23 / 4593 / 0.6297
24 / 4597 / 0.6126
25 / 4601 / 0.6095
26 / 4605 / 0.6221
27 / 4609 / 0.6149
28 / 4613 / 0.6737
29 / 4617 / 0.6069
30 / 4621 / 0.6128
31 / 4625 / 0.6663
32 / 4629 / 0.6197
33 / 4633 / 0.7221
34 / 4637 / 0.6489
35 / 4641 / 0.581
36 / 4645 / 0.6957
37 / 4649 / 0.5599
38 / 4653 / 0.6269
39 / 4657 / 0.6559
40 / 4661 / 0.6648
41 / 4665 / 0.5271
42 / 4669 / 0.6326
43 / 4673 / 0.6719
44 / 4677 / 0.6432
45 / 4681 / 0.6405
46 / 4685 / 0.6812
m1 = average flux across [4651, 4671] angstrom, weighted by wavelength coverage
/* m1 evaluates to 0.621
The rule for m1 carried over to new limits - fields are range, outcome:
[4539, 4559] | 0.622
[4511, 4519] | 0.66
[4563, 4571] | 0.615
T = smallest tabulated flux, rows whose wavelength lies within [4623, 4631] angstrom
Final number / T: 0.6197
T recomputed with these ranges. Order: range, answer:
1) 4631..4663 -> 0.5599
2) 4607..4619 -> 0.6069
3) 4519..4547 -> 0.5932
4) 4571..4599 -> 0.6091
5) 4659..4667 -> 0.5271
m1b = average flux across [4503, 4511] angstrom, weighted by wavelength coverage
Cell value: 0.702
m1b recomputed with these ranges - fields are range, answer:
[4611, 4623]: 0.631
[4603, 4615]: 0.637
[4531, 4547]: 0.629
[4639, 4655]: 0.616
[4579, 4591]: 0.63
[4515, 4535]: 0.612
